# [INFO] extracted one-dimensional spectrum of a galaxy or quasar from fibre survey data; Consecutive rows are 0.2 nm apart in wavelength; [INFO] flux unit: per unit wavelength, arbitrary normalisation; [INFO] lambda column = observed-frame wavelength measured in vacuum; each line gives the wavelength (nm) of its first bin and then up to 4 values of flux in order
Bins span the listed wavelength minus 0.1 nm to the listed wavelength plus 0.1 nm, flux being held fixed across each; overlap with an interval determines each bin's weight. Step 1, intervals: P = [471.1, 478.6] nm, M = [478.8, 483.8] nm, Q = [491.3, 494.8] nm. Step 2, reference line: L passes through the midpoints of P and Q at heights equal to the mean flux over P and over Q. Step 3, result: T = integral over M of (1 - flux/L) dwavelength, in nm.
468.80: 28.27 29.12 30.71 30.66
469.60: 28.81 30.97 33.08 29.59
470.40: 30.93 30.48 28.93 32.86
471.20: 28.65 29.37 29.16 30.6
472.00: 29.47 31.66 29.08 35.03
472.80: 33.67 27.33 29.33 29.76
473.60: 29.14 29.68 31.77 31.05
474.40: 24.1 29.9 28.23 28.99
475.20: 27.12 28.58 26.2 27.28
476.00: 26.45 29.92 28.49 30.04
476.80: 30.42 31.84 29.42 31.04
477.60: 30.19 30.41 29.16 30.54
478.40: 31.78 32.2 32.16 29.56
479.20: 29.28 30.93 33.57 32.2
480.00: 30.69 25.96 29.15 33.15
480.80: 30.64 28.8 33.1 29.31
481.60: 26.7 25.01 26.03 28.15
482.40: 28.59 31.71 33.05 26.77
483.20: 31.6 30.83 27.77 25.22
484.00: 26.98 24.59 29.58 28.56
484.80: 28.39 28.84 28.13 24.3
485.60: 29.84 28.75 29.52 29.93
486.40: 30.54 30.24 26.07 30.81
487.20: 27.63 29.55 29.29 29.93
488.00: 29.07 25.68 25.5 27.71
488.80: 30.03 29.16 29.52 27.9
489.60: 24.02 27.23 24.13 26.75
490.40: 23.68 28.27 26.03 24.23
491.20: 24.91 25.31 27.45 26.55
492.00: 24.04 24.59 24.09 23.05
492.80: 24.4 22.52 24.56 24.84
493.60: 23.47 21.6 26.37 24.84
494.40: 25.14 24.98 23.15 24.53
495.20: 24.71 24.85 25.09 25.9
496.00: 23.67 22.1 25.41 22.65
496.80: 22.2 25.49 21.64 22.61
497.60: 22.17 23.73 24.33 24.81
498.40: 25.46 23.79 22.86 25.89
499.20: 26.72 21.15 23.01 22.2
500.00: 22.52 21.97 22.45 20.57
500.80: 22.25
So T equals -0.33 nm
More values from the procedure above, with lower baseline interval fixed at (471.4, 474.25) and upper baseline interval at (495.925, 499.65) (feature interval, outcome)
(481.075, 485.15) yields -0.13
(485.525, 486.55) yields -0.11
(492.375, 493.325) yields 0.05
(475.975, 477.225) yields -0.01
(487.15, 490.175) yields -0.18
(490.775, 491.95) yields -0.01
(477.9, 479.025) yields -0.08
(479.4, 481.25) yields -0.15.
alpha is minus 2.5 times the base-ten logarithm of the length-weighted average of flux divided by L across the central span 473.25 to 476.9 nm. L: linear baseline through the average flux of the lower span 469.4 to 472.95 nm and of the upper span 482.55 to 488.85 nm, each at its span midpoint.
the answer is 0.051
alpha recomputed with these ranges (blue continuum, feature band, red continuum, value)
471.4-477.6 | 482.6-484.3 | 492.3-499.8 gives -0.05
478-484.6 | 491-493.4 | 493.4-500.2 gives 0.04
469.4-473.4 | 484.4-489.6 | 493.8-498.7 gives -0.08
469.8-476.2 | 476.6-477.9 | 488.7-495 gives -0.07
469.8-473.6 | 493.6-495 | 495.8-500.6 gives 0.01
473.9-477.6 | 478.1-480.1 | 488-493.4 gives -0.11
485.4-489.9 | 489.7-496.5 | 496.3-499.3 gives 0.05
